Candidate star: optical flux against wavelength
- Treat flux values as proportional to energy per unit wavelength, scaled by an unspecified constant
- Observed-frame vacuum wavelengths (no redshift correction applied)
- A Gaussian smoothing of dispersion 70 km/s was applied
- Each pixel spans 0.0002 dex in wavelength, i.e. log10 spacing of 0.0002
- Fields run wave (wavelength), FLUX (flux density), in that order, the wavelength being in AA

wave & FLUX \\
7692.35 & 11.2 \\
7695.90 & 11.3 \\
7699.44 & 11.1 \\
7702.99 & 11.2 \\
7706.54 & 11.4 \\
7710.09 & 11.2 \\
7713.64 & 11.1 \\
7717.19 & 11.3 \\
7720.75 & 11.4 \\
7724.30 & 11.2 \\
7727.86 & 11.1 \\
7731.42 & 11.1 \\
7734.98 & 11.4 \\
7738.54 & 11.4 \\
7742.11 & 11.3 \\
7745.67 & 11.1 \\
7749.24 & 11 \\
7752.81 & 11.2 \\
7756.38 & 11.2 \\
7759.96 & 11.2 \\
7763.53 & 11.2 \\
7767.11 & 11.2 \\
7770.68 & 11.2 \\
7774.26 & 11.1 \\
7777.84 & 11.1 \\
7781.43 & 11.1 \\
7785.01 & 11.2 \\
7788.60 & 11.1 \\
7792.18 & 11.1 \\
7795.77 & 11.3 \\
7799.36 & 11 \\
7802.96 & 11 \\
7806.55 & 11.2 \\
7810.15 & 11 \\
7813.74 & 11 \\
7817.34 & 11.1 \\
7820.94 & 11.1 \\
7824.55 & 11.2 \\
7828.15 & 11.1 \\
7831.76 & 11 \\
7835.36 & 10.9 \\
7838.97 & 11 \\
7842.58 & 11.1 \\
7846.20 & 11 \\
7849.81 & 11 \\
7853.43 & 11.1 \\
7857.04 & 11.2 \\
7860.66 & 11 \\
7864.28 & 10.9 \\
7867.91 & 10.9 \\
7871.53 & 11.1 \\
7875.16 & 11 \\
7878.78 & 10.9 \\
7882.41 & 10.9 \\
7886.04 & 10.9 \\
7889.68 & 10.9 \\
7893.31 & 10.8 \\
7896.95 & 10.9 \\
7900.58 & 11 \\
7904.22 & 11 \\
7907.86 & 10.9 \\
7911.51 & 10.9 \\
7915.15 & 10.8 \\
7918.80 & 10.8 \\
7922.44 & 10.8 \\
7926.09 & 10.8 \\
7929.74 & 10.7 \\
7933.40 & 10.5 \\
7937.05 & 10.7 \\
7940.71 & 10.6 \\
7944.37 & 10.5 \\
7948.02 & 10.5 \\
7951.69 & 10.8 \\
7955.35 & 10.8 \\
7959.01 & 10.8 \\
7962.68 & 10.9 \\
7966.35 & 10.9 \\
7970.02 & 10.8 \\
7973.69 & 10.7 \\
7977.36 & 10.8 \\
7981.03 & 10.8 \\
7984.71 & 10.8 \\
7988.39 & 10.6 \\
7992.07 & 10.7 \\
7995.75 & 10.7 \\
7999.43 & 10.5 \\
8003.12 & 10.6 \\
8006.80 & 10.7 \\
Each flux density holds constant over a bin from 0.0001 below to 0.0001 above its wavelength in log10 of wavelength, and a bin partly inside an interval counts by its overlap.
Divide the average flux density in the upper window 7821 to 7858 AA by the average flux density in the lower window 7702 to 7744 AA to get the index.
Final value 0.98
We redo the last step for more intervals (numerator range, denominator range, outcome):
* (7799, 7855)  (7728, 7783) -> 0.99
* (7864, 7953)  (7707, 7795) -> 0.97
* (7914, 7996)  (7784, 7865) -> 0.97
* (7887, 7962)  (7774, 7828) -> 0.97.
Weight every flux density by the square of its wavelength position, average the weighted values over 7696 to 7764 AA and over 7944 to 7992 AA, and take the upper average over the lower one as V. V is 1.02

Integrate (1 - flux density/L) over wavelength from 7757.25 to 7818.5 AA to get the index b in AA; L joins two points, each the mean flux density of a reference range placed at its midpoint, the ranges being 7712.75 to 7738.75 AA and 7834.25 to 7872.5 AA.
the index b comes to 0.1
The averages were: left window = 11.2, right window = 11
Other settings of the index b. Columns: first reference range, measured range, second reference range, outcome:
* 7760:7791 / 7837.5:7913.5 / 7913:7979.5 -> -0.43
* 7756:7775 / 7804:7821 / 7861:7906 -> 0.02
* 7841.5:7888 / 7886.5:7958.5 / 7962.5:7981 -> 0.81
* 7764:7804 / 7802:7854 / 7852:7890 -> 0.02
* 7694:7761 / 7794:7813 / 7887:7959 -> -0.08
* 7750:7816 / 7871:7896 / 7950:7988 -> 0.08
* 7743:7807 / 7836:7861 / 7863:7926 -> -0.13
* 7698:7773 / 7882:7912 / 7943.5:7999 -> -0.06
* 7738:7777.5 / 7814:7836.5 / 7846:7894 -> -0.02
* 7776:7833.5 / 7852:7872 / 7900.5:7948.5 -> -0.18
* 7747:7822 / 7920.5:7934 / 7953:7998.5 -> 0.18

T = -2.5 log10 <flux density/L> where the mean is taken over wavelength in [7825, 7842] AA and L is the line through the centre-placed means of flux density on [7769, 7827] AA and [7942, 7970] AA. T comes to 0.00 mag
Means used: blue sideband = 11.1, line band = 11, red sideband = 10.7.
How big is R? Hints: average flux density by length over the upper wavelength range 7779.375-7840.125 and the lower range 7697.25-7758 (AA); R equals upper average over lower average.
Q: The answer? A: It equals 0.99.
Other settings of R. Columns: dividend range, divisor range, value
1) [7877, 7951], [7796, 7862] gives 0.98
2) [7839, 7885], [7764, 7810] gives 0.99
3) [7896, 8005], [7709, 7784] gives 0.96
